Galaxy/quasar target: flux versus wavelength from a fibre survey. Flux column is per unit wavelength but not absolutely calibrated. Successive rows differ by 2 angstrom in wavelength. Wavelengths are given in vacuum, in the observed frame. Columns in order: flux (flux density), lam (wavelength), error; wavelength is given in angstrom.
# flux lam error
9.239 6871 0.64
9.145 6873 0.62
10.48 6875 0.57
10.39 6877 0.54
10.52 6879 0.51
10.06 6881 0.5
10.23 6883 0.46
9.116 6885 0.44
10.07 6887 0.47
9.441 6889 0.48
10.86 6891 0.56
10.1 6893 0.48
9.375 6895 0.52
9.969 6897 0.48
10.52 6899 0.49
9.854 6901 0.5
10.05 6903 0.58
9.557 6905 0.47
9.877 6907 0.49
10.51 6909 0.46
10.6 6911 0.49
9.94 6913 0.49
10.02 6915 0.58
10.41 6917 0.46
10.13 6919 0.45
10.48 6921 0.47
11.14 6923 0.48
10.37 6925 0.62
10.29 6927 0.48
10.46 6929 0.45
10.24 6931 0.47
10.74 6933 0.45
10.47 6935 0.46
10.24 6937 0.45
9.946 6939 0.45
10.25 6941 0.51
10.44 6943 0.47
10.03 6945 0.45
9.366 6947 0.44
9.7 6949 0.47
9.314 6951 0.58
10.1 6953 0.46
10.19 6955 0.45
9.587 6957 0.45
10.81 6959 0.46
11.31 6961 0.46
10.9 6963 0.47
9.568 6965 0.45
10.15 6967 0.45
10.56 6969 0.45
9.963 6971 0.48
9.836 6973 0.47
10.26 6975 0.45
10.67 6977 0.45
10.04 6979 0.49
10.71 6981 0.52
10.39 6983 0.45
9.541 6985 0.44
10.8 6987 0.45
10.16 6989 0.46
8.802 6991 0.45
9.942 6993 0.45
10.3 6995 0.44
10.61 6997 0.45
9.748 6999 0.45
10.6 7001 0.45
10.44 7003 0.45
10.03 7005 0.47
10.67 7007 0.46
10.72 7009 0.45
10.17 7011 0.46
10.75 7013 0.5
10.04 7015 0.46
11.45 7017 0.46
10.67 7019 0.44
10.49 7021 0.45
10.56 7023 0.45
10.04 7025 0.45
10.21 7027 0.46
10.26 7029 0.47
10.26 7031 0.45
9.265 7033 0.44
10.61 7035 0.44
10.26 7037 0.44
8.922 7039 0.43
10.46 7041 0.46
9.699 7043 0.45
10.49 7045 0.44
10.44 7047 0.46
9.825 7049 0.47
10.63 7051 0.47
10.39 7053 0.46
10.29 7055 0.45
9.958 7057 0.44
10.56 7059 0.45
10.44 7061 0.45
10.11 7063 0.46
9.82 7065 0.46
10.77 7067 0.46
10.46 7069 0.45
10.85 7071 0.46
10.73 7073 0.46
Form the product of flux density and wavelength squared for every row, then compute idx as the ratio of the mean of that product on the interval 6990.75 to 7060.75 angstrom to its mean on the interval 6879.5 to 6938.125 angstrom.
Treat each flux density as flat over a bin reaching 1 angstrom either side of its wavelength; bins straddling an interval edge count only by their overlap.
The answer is 1.0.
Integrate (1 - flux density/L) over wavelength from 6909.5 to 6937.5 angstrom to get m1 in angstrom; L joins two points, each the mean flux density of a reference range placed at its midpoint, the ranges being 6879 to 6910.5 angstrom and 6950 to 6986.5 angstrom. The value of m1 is -0.9 angstrom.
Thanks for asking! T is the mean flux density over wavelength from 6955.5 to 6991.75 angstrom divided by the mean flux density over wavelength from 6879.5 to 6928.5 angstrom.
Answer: 1.0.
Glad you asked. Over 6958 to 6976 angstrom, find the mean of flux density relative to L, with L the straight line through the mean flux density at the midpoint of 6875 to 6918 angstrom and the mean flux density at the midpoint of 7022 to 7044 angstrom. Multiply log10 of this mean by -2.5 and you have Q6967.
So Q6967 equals -0.03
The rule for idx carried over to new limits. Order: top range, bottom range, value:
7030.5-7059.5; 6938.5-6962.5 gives 1.03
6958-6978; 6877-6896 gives 1.07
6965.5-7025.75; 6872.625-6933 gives 1.04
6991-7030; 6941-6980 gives 1.04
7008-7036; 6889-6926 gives 1.05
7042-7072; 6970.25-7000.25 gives 1.04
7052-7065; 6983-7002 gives 1.04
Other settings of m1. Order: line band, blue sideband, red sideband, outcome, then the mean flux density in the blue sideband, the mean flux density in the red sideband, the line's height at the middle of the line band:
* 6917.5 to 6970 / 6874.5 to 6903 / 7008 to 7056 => -0.6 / 10.1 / 10.3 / 10.1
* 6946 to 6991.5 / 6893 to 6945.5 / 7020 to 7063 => 0.4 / 10.2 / 10.2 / 10.2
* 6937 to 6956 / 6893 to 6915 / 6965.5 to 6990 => 0.4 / 10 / 10.2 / 10.2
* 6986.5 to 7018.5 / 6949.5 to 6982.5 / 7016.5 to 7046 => -0.3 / 10.2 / 10.2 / 10.2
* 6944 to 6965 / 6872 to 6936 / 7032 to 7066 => 0.1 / 10.2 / 10.1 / 10.2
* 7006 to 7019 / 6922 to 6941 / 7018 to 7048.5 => -0.5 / 10.4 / 10.2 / 10.2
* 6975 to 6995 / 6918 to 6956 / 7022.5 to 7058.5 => 0.1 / 10.2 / 10.1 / 10.2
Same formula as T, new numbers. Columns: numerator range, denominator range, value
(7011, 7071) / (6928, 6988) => 1.01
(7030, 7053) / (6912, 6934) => 0.97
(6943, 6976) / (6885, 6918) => 1.01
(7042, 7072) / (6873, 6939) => 1.01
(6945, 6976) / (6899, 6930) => 0.99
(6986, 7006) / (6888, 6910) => 1.01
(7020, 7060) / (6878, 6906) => 1.02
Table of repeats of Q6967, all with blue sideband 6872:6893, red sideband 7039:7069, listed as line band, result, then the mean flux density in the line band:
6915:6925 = -0.041 mag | 10.5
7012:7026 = -0.039 mag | 10.6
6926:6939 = -0.029 mag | 10.4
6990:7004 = 0.012 mag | 10.1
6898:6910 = 0.000 mag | 10.1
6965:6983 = -0.010 mag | 10.2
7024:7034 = 0.022 mag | 10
